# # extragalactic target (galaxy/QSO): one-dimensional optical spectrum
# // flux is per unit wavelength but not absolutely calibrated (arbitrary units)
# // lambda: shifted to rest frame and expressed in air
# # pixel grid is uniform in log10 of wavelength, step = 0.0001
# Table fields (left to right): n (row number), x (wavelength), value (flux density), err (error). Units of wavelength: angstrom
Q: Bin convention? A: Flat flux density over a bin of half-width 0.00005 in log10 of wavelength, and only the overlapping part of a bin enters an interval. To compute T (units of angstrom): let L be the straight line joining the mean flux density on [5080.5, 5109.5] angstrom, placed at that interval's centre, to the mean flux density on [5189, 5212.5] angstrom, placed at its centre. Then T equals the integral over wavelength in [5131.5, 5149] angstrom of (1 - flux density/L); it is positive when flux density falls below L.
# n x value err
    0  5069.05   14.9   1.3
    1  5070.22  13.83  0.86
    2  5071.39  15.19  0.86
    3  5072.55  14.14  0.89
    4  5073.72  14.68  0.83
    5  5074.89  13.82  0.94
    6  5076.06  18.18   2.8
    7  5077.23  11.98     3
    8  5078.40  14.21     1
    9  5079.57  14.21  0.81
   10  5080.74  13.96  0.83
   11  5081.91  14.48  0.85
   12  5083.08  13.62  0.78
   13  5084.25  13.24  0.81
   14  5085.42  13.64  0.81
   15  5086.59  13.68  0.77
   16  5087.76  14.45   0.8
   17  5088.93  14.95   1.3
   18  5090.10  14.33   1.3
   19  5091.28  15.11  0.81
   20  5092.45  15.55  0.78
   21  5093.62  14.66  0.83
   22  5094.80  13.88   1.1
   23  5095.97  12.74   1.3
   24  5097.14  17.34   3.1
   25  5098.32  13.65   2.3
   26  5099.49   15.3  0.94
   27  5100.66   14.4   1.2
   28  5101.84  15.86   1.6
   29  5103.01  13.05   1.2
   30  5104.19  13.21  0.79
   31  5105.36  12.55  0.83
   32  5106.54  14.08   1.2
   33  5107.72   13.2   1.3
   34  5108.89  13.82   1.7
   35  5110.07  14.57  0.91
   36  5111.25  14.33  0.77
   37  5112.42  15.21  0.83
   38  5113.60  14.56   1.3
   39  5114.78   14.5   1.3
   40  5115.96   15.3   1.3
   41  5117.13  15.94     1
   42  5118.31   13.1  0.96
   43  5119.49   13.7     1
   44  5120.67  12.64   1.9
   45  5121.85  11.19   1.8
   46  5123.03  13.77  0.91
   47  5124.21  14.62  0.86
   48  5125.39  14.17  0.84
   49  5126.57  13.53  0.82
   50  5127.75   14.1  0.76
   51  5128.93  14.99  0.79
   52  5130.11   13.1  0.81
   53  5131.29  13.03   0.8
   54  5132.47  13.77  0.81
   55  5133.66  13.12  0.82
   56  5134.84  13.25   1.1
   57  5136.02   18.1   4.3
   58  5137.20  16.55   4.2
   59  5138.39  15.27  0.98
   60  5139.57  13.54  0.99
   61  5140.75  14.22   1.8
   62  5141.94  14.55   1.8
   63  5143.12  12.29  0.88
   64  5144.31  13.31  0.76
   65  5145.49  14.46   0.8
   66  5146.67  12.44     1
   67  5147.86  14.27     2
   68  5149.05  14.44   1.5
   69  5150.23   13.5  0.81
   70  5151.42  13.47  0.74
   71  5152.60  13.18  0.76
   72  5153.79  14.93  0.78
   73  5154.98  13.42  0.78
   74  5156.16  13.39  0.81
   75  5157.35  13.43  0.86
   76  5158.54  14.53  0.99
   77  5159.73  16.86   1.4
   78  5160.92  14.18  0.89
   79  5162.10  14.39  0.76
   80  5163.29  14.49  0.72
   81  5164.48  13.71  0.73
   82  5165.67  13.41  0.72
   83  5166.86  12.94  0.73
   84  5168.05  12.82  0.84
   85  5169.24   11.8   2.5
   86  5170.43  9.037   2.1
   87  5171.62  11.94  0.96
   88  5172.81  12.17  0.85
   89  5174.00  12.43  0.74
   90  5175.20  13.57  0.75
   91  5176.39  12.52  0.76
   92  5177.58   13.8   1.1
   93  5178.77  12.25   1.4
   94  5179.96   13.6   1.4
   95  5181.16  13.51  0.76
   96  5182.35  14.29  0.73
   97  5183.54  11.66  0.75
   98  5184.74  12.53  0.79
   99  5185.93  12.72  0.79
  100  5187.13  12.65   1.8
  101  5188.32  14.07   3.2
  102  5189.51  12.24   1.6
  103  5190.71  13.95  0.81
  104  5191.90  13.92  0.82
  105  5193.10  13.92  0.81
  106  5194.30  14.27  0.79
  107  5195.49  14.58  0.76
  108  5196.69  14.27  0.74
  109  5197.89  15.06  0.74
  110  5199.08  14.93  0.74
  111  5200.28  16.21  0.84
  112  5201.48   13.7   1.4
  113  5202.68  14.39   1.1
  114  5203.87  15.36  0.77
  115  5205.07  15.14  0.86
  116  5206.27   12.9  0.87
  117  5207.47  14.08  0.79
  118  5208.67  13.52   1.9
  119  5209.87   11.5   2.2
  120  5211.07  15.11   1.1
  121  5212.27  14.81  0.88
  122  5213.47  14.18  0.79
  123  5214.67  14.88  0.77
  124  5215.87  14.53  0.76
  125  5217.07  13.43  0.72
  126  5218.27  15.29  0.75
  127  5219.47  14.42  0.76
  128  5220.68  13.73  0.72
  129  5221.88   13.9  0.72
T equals 0.0 angstrom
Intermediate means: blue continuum 14.2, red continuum 14.2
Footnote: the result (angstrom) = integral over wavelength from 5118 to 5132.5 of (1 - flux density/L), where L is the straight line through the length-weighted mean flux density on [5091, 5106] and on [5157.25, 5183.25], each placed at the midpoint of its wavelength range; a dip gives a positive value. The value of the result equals 0.5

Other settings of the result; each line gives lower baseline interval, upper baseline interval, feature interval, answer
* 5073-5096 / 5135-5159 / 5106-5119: -0.2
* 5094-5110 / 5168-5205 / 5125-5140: -0.6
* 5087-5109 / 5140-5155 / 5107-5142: -0.4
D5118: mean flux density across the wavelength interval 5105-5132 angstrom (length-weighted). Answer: 13.9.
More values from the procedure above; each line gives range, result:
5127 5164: 14.1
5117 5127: 13.5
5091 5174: 13.9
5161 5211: 13.4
